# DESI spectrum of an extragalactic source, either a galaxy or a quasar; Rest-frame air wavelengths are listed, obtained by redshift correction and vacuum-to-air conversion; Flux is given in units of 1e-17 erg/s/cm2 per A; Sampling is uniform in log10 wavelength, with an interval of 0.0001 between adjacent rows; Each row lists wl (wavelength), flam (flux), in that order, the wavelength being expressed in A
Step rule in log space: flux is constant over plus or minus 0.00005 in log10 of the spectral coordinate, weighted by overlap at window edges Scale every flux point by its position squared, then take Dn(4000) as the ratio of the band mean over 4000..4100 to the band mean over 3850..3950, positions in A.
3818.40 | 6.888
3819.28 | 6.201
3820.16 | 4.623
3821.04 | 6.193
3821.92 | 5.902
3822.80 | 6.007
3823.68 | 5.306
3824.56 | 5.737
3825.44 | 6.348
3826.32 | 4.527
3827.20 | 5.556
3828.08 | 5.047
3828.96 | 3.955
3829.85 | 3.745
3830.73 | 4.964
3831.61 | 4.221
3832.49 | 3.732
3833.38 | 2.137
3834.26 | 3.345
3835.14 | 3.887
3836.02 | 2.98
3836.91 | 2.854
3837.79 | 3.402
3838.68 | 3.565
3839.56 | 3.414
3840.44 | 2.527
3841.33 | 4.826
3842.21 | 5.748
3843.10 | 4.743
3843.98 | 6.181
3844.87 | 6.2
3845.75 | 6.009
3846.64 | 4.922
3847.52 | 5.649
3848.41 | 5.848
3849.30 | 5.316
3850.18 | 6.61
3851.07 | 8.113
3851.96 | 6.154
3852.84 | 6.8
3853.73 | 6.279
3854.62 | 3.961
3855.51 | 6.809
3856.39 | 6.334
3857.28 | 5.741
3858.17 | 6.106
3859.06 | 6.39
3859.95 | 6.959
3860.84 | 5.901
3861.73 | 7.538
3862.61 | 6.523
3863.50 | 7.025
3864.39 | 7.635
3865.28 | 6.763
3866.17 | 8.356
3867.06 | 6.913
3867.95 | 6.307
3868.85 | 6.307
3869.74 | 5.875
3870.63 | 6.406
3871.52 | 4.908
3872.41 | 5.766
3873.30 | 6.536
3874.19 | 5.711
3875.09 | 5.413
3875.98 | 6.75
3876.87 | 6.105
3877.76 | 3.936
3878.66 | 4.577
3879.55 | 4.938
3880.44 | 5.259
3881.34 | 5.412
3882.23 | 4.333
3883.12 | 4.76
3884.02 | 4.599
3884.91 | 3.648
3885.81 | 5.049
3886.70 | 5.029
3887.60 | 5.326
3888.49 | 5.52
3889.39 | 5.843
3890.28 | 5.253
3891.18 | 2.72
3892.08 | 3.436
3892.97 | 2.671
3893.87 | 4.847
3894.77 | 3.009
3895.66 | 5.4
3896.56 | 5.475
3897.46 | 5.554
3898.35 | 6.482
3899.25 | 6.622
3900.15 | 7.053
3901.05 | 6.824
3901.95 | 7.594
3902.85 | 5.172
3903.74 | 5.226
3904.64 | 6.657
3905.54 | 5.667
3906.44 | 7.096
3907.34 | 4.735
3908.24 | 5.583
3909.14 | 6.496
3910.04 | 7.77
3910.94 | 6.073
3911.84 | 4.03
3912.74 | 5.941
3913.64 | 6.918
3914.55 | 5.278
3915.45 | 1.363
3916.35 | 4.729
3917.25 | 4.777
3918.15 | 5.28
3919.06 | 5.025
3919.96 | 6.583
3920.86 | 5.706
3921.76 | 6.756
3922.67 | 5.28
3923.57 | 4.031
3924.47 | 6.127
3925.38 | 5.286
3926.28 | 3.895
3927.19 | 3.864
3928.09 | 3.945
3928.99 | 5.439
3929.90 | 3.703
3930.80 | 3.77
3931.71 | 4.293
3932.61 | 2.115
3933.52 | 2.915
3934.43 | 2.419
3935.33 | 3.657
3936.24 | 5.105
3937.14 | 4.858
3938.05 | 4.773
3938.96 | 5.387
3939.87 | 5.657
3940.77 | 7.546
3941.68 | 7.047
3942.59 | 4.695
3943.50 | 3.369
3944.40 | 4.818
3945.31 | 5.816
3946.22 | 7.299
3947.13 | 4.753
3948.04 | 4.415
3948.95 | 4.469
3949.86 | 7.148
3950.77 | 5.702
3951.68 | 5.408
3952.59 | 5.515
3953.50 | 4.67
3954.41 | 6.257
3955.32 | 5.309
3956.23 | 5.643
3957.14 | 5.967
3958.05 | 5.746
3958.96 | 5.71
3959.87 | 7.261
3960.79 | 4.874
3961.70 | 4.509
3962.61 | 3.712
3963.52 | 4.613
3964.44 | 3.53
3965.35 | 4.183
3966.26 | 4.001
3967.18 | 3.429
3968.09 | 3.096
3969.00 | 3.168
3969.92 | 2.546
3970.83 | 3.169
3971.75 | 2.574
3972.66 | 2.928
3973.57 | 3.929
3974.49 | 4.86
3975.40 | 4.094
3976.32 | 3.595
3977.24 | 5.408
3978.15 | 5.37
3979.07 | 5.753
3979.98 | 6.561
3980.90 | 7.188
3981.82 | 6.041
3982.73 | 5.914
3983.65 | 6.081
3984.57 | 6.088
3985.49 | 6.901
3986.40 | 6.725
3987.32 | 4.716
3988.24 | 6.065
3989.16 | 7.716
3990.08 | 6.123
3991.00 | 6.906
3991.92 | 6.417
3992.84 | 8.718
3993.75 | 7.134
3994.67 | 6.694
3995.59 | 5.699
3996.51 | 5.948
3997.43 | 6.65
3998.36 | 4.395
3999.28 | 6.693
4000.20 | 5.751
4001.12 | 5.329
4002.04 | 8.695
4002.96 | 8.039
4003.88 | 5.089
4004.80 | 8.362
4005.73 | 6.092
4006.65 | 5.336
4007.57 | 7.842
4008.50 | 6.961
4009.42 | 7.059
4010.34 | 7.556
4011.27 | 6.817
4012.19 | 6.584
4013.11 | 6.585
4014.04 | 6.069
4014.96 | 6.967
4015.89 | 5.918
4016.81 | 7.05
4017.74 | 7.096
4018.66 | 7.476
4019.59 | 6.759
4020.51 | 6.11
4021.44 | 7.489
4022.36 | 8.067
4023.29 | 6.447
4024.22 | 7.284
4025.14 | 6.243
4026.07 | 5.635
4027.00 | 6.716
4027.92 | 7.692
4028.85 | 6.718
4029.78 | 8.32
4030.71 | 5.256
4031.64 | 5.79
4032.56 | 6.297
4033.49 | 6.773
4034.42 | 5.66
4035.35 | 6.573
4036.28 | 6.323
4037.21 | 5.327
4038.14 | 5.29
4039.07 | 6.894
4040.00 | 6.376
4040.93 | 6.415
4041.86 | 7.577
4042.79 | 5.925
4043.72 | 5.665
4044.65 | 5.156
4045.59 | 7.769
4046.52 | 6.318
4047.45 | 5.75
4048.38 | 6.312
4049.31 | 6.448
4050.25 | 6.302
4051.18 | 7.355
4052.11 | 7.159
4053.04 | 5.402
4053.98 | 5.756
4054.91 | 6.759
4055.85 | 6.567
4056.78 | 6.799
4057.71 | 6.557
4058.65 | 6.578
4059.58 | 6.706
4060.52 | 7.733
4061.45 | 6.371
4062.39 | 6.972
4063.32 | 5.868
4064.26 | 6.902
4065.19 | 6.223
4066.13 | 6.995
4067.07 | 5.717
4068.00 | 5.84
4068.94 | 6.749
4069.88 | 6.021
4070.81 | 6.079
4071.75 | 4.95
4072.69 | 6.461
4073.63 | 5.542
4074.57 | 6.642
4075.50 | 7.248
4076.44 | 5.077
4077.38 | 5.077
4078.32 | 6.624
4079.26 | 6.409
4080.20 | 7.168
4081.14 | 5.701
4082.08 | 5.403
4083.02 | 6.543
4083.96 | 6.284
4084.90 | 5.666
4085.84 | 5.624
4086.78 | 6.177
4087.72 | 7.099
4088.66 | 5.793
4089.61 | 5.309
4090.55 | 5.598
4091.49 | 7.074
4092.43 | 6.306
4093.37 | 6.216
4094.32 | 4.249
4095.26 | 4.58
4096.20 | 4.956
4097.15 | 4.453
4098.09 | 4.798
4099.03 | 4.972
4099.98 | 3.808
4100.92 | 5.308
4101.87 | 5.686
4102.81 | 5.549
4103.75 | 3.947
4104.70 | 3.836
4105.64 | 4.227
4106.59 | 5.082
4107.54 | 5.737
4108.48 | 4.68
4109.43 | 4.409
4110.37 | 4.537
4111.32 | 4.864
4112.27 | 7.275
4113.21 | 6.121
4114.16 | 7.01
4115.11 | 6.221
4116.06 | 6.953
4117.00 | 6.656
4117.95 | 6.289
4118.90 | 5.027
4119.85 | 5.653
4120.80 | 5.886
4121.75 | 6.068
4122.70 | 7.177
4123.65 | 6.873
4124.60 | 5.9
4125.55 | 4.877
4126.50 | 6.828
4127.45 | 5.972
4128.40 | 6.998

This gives 1.26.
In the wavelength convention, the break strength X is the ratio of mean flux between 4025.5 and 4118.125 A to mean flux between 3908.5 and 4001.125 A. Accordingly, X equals 1.2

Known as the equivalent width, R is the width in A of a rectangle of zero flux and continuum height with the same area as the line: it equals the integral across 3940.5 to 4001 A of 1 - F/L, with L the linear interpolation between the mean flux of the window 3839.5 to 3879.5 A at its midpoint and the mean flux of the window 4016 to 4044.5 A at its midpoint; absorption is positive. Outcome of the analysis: 9.4 A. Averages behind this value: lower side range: 5.99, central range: 5.37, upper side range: 6.55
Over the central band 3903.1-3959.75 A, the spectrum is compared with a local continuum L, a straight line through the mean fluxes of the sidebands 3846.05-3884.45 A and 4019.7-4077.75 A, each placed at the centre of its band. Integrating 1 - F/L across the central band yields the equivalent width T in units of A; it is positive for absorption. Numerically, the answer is 8.8 A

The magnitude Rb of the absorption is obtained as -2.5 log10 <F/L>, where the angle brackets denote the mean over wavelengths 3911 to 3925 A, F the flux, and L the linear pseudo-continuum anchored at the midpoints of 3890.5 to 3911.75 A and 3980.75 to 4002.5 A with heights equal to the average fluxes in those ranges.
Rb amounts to 0.10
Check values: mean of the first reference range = 5.54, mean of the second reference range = 6.43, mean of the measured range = 5.21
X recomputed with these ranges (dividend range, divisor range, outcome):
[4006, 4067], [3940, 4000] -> 1.22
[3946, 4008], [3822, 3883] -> 1.02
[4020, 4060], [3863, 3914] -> 1.15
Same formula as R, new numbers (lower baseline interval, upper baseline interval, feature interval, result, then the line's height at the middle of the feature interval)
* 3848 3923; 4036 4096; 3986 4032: -4.77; 6.05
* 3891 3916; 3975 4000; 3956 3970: 3.29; 5.93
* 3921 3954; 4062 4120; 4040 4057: -2.77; 5.51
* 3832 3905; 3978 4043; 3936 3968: 4.60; 6.09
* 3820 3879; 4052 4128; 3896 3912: -1.64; 5.58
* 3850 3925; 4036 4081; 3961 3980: 6.34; 6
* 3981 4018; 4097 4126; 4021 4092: -3.96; 6.02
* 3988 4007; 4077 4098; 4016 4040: -1.04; 6.32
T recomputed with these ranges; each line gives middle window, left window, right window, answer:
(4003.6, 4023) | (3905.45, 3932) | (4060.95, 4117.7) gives -4.7 A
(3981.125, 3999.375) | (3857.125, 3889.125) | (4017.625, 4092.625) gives -0.6 A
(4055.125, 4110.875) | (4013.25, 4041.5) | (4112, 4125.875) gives 5.2 A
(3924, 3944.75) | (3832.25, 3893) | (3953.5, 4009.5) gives 3.6 A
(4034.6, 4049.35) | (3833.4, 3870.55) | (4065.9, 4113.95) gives -1.6 A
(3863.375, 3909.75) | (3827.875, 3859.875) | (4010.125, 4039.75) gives -2.0 A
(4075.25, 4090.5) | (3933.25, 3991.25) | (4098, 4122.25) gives -2.0 A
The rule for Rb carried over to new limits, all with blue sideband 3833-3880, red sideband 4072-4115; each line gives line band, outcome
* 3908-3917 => 0.04 mag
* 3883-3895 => 0.26 mag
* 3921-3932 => 0.18 mag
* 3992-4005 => -0.18 mag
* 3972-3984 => 0.09 mag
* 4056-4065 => -0.20 mag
